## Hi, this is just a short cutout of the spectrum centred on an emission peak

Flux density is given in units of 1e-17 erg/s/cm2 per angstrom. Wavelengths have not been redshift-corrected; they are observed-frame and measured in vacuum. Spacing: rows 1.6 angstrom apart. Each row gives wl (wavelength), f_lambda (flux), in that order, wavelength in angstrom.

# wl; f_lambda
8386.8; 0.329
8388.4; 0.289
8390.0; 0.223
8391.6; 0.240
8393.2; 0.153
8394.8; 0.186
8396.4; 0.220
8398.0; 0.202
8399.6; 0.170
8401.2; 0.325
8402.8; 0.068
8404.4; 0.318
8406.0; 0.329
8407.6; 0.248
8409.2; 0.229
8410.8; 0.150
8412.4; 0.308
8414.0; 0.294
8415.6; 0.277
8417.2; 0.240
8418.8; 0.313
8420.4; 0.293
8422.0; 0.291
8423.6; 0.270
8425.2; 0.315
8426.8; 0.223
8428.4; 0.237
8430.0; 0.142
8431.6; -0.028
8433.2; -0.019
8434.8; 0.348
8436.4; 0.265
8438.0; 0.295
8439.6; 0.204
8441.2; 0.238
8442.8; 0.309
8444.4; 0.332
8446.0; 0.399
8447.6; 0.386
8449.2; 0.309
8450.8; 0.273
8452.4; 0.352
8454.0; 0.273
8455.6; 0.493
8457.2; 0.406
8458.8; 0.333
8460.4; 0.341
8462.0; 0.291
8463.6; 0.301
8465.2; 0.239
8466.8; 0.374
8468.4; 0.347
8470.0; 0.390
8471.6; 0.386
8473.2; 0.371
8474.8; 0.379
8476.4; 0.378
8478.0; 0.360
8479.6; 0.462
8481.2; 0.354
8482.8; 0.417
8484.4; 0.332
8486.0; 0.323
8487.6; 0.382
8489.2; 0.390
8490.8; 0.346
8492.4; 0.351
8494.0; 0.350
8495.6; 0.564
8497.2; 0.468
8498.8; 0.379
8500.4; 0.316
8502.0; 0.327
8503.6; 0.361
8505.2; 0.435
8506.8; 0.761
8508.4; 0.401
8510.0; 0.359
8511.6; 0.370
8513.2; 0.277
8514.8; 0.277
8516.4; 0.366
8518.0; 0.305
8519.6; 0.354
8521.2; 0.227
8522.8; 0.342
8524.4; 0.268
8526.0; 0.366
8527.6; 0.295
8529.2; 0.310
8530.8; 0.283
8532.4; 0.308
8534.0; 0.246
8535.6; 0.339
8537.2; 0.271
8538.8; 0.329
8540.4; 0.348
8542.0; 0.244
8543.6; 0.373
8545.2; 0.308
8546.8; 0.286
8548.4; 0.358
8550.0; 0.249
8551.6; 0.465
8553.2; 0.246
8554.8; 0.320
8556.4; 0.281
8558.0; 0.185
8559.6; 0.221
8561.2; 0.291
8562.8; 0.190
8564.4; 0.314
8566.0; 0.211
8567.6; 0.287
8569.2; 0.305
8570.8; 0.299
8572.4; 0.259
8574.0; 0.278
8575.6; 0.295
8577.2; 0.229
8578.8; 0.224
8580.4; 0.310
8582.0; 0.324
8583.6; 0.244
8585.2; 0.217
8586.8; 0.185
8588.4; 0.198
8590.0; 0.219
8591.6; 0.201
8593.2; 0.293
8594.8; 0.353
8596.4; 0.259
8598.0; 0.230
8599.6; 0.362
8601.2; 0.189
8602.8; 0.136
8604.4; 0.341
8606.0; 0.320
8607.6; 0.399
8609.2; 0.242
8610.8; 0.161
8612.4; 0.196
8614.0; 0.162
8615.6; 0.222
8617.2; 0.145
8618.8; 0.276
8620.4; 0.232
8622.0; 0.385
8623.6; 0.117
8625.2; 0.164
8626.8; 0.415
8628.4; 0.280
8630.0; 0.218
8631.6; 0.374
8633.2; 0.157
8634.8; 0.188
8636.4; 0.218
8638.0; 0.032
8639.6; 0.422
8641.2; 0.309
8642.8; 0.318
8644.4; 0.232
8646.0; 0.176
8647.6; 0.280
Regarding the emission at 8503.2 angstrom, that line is Mg II 2798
